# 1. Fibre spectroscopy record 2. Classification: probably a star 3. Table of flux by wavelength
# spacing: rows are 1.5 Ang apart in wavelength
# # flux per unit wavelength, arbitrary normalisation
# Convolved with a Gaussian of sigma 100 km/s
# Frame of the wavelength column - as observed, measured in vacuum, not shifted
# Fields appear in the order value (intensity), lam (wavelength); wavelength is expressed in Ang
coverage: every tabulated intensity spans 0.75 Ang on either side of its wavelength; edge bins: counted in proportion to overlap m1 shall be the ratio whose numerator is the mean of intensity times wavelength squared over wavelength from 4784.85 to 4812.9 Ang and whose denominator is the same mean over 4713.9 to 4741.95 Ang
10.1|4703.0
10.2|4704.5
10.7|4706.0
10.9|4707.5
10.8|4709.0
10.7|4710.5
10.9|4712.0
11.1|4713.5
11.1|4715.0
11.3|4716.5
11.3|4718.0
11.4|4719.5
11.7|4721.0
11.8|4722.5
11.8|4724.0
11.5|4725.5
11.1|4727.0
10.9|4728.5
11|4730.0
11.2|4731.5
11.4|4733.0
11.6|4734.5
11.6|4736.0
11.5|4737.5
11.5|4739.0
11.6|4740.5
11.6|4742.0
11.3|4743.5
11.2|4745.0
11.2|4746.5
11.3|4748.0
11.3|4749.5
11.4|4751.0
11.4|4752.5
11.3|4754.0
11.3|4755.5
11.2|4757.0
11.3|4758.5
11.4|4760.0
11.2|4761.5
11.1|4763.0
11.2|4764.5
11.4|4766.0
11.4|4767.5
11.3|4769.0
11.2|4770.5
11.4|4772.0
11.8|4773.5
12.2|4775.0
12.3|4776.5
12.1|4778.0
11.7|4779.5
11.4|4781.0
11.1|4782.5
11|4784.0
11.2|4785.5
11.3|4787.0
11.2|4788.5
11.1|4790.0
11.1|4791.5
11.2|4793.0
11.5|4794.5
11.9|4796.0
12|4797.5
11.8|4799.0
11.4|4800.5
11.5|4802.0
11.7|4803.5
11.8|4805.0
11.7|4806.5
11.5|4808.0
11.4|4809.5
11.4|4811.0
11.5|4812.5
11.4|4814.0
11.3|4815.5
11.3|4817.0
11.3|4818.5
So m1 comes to 1.0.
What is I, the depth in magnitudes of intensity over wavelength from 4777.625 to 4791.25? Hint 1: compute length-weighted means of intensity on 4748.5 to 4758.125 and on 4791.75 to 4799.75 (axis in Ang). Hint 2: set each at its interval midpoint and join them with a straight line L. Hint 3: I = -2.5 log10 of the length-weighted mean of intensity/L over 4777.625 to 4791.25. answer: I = 0.02 mag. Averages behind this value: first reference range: 11.3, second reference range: 11.6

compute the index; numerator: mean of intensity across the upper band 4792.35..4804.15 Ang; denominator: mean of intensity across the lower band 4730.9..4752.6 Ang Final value 1.02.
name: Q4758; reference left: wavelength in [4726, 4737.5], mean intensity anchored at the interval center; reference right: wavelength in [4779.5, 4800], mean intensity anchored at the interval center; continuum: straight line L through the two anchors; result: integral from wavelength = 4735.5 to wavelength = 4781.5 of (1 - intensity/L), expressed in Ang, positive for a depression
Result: -0.5 Ang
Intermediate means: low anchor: 11.3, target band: 11.5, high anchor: 11.4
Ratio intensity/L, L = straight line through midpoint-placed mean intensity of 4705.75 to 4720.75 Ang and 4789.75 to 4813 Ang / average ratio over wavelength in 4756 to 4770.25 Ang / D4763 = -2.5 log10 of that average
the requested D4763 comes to 0.01 mag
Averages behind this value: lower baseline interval 11.1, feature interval 11.3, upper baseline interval 11.5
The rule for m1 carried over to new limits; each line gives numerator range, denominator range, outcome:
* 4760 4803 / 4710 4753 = 1.03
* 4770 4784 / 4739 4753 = 1.04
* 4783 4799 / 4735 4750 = 1.02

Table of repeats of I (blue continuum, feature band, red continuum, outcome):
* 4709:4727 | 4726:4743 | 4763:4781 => 0.00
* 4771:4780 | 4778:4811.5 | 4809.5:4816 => 0.02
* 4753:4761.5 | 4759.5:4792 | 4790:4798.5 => 0.00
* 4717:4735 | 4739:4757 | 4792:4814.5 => 0.01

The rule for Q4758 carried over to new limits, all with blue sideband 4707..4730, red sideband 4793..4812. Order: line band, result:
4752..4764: 0.1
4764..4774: 0.1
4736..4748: -0.1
